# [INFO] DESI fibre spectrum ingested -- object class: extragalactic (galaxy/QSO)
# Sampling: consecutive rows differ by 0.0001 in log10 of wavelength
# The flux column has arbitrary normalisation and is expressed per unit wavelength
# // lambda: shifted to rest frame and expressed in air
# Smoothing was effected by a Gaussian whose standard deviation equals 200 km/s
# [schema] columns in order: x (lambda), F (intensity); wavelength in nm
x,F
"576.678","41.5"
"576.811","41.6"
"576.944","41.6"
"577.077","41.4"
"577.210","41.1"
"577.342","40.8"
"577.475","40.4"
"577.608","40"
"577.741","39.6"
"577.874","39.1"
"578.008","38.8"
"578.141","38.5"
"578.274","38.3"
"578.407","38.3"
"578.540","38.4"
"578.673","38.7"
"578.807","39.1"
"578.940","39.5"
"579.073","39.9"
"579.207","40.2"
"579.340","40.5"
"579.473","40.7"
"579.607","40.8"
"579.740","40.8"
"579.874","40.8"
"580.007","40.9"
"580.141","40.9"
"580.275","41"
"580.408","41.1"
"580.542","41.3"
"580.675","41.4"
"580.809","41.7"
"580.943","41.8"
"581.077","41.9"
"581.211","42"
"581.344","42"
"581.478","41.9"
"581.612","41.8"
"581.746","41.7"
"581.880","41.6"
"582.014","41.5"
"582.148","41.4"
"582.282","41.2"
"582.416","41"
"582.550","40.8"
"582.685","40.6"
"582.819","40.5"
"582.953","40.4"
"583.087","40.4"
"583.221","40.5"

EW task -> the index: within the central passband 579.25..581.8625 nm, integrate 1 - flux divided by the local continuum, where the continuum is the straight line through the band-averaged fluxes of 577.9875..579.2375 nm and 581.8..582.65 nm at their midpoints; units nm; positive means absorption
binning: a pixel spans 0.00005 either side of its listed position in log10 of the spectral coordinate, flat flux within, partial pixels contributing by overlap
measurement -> -0.075 nm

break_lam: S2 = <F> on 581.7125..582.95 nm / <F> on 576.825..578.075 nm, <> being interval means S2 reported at 1.02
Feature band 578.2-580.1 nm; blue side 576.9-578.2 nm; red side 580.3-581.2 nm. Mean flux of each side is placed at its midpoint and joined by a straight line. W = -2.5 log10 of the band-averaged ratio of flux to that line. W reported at 0.03 mag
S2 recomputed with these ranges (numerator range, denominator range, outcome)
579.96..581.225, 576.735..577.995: 1.02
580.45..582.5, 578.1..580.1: 1.05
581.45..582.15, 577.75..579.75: 1.06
